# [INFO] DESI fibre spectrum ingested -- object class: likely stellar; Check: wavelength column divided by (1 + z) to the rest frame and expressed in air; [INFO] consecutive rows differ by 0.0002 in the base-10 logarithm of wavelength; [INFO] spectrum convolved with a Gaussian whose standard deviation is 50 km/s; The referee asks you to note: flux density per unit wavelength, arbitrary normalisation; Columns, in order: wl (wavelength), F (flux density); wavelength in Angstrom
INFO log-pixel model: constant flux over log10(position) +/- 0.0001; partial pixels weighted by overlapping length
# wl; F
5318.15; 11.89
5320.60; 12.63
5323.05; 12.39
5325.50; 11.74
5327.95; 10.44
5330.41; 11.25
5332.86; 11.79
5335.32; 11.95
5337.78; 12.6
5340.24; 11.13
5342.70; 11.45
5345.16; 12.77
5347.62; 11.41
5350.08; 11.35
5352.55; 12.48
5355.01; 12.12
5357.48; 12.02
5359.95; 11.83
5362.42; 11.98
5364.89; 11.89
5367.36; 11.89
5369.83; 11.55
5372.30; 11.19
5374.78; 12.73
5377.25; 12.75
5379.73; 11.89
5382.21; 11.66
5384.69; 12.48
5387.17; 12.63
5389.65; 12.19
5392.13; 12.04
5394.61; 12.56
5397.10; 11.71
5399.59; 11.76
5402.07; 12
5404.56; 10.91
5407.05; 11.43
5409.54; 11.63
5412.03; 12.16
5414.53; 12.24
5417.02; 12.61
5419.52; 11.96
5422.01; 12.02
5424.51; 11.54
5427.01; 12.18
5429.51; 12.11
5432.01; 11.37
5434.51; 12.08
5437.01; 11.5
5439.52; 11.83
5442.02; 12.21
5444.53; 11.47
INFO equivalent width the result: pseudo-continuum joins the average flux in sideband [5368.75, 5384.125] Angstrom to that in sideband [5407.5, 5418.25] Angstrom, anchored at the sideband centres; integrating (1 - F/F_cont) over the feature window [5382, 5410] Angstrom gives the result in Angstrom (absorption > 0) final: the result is 0.3 Angstrom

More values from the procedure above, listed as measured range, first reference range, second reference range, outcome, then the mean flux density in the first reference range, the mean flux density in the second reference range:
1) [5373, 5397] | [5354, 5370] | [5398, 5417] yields -0.8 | 11.9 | 11.8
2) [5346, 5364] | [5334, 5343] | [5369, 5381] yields 0.0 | 11.8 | 12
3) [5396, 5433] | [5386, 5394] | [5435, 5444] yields 0.7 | 12.3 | 11.8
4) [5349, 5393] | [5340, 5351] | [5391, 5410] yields -1.2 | 11.7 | 11.8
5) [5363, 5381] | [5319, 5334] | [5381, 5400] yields 0.1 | 11.7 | 12.1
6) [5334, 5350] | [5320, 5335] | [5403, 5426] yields -0.2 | 11.7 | 11.8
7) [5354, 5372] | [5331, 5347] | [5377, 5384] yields 0.2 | 11.9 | 12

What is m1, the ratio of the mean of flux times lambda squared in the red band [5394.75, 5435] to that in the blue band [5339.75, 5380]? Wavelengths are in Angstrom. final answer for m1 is 1.0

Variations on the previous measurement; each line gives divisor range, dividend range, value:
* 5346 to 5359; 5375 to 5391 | 1.05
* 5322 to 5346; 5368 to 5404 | 1.05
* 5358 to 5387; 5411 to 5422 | 1.03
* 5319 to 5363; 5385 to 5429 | 1.04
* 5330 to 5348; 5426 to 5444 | 1.04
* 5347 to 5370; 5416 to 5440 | 1.03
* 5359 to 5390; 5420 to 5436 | 1.01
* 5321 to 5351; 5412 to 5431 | 1.06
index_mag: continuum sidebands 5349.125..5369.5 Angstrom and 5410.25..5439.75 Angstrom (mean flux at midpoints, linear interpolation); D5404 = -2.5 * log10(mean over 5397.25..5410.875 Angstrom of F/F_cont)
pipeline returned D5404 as 0.04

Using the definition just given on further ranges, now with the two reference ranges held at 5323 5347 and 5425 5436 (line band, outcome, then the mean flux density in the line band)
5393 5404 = -0.01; 11.9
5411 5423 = -0.03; 12.2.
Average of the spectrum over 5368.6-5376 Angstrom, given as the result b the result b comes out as 11.8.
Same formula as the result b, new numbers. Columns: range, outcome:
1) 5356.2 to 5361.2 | 11.9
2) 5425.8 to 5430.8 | 12.1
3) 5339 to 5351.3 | 11.6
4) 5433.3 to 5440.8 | 11.8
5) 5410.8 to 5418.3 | 12.3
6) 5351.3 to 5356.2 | 12.3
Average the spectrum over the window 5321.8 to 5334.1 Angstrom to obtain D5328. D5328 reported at 11.5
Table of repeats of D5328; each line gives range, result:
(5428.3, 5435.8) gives 11.9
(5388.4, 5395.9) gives 12.3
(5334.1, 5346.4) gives 12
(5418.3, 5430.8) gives 12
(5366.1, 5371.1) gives 11.7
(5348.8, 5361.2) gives 12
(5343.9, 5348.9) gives 12.1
